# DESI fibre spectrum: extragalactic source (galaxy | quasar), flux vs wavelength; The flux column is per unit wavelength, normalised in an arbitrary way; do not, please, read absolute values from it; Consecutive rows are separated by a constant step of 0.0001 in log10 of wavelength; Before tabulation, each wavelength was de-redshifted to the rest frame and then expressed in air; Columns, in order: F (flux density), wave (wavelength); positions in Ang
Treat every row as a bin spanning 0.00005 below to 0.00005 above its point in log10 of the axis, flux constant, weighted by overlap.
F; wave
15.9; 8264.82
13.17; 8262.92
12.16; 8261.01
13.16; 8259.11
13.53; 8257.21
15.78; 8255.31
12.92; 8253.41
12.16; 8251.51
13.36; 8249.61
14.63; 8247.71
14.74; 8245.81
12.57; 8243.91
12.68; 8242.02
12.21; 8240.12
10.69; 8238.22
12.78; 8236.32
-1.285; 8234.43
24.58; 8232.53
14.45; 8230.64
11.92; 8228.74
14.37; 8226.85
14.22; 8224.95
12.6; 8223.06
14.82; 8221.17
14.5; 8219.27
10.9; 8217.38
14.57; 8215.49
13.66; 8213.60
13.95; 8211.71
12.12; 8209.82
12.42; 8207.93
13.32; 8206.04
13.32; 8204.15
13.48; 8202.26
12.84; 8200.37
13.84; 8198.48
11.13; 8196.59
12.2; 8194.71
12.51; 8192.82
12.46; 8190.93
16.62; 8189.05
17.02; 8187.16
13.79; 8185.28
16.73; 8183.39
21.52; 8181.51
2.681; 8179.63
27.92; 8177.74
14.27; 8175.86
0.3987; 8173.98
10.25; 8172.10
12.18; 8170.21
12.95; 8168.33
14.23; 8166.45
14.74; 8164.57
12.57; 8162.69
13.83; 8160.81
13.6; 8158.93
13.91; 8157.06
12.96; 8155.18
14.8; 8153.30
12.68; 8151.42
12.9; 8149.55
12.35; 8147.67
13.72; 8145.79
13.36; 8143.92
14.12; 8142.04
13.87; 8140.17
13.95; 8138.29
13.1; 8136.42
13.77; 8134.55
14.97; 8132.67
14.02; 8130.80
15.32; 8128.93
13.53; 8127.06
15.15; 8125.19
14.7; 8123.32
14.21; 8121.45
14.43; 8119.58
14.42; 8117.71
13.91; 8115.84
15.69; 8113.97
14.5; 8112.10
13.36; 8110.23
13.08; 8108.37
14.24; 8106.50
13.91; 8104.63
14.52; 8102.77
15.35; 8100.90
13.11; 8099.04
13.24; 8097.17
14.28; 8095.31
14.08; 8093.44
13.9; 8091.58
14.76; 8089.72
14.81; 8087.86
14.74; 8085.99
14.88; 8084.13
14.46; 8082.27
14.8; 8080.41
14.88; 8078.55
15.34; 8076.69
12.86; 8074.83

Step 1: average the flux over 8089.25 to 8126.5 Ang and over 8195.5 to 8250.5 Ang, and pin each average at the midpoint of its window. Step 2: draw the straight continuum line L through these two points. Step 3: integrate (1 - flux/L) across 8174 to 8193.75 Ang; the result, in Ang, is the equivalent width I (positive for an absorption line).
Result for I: -2.02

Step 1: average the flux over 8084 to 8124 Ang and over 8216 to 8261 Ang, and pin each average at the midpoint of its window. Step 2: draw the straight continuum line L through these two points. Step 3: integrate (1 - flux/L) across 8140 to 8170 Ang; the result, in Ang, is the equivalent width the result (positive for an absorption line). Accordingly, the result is 0.7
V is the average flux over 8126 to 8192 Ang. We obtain 13.7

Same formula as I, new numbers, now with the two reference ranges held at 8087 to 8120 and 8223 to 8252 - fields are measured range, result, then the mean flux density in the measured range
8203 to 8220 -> 0.0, 13.2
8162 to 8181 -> 1.6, 12.4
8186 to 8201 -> -0.3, 13.6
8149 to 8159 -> 0.2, 13.5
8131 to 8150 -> 0.3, 13.6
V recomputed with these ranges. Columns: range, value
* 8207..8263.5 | 13.1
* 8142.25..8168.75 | 13.5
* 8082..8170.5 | 14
